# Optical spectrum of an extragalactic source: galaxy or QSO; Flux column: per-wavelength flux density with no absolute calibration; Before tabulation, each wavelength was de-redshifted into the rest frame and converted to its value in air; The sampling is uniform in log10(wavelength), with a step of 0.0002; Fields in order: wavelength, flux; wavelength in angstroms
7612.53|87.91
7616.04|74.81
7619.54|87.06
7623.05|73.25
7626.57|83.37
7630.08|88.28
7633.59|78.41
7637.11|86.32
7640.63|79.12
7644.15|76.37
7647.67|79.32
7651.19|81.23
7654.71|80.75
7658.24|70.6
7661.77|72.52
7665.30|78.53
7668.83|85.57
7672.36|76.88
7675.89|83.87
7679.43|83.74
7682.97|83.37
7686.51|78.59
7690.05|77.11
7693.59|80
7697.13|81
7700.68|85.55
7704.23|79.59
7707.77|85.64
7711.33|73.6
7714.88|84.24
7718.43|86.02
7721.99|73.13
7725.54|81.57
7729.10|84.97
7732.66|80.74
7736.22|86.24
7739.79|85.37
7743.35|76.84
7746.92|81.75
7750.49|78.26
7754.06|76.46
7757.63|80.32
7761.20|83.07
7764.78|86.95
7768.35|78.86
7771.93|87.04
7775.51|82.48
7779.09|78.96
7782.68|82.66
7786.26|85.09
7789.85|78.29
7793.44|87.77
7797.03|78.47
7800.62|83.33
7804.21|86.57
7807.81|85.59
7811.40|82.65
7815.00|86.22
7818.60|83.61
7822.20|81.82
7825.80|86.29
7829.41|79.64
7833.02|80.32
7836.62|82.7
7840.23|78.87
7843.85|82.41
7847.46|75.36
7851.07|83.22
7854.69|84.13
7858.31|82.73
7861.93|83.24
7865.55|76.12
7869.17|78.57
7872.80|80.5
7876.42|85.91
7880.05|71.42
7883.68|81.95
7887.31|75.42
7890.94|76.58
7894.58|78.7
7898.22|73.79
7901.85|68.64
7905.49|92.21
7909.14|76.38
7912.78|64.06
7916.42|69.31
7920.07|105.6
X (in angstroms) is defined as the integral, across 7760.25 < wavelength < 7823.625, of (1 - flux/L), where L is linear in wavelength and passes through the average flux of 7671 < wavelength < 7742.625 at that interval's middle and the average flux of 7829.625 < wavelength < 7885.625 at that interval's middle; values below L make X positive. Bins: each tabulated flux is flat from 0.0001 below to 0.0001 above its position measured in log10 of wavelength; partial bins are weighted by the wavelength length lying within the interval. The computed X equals -1.9 angstroms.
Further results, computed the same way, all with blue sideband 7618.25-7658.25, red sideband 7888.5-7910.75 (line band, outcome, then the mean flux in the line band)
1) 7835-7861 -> -1.0 angstroms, 81.4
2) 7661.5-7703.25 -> -0.3 angstroms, 80.8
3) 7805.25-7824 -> -1.3 angstroms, 84.1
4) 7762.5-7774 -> -0.7 angstroms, 84.2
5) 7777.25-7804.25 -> -1.2 angstroms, 82.4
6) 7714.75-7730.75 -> -0.4 angstroms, 81.8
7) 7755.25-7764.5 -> -0.3 angstroms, 82.2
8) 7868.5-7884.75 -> -0.4 angstroms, 79.6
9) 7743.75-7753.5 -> 0.0 angstroms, 79.1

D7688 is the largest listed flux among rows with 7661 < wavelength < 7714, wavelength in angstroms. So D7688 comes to 85.64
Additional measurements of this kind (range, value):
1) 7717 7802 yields 87.77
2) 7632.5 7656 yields 86.32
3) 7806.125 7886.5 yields 86.29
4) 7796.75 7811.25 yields 86.57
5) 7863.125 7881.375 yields 85.91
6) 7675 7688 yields 83.87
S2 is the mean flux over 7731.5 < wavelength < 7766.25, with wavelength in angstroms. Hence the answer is 81.6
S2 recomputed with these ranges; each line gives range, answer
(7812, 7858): 82.1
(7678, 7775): 81.5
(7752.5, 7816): 82.8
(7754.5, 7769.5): 82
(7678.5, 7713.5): 80.8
